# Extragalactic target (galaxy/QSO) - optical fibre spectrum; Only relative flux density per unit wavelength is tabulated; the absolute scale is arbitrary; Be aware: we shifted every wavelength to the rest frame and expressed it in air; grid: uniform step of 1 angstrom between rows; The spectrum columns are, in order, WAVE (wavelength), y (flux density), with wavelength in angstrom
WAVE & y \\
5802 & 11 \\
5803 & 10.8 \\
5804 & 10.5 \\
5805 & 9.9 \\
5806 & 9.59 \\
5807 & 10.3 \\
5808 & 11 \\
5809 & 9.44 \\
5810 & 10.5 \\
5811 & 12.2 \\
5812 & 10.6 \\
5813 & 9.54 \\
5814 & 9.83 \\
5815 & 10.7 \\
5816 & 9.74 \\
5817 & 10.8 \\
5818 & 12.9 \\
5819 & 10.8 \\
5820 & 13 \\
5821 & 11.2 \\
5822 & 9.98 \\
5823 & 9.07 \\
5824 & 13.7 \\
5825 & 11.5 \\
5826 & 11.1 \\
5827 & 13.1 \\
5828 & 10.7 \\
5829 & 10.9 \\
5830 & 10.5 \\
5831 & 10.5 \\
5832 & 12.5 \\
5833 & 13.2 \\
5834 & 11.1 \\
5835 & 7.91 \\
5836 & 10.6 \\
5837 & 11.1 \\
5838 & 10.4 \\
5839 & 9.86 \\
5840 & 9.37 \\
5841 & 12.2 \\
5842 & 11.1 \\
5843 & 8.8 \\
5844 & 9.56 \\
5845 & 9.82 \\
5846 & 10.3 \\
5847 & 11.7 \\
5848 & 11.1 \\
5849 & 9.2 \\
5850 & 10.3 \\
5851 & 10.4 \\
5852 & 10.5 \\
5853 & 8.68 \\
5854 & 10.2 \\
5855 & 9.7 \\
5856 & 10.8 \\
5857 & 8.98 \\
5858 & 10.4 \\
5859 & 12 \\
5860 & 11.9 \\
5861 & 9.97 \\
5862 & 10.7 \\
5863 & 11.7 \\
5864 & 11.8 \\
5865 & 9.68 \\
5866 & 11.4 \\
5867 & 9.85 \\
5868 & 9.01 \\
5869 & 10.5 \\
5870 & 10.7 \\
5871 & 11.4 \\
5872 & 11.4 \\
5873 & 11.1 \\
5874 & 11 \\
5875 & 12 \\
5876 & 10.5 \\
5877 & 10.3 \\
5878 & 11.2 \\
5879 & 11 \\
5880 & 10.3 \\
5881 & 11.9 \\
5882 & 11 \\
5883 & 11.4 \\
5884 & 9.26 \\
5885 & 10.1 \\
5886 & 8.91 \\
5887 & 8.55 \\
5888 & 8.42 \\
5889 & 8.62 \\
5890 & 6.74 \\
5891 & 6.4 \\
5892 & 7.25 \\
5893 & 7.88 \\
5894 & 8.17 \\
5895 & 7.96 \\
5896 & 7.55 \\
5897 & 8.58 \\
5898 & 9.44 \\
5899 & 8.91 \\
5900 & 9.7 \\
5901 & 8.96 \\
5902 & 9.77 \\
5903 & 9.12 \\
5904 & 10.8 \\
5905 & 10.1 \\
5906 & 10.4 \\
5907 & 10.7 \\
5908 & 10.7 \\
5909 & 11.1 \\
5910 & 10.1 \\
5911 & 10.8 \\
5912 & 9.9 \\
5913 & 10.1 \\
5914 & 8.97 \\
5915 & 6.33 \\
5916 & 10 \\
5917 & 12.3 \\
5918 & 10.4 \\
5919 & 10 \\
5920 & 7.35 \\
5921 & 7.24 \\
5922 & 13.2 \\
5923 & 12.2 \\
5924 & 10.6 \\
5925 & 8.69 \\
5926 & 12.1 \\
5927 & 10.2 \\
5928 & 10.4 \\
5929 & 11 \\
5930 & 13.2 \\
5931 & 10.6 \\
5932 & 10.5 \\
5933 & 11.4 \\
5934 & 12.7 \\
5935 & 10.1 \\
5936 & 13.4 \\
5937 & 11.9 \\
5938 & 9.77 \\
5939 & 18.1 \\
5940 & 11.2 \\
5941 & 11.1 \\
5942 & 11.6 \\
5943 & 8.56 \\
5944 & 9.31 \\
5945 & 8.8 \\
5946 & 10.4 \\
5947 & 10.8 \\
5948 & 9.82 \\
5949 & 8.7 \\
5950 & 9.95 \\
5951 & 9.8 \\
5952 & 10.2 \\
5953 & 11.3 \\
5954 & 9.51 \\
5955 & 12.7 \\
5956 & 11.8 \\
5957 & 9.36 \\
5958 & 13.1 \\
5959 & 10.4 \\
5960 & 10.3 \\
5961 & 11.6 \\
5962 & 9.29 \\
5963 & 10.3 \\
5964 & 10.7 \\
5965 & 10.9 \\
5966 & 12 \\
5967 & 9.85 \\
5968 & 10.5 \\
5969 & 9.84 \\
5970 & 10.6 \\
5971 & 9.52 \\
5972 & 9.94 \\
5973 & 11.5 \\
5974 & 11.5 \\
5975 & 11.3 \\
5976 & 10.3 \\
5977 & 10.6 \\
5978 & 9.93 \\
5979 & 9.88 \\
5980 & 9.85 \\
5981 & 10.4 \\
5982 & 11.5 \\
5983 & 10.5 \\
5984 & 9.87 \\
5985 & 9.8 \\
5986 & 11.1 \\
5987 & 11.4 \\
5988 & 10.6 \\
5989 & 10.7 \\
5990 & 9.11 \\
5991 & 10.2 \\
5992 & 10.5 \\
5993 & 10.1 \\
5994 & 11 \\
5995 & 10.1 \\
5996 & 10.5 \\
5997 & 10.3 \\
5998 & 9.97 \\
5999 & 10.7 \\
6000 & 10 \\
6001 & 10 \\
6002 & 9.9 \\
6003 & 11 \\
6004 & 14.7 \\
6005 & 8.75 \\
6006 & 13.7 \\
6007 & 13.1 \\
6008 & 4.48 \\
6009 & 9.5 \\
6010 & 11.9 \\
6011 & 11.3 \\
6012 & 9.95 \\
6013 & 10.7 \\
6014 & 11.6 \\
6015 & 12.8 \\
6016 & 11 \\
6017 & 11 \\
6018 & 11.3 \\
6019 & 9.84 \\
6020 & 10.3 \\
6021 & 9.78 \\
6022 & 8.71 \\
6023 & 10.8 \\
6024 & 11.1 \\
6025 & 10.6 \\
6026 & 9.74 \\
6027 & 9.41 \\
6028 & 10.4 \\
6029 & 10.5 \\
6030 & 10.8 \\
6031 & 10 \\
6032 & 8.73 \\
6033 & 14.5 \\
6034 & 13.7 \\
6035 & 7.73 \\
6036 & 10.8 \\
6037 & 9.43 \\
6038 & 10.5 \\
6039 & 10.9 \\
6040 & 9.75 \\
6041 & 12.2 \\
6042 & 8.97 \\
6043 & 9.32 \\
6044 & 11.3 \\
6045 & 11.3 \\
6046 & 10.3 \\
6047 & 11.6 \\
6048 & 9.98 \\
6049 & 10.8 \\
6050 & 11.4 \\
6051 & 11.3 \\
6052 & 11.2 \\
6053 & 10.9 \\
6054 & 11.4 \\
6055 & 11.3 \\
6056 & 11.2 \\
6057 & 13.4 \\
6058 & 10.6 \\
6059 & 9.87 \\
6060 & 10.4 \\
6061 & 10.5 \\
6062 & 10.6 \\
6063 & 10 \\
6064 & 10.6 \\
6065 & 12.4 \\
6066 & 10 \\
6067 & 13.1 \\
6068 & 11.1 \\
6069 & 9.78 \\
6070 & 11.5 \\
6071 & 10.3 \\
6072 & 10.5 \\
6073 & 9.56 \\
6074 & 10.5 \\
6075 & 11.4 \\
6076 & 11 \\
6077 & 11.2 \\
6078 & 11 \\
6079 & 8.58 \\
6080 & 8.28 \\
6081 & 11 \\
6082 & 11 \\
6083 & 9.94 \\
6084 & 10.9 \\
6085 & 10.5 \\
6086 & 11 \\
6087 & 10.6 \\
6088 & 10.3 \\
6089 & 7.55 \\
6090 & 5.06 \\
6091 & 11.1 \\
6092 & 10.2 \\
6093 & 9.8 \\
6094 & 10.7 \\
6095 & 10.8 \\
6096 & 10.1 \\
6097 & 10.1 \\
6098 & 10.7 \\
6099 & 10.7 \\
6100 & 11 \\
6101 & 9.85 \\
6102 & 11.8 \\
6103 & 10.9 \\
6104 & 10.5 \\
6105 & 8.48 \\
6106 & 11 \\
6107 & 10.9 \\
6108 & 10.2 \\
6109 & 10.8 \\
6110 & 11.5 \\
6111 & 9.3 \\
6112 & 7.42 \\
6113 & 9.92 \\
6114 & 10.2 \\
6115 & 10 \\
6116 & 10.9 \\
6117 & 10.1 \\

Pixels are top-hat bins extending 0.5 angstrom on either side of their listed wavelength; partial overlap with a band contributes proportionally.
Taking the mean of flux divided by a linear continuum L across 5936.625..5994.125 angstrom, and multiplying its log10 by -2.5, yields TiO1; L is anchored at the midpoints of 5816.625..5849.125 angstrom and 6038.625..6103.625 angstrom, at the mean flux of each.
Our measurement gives 0.012 mag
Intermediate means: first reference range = 10.9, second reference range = 10.6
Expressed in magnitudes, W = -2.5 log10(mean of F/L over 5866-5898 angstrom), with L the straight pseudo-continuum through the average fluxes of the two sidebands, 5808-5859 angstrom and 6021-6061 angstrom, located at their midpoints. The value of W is 0.11 mag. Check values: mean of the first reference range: 10.7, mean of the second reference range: 10.7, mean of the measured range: 9.67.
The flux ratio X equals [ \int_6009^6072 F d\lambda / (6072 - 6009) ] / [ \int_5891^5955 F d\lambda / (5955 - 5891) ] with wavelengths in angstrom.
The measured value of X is 1.06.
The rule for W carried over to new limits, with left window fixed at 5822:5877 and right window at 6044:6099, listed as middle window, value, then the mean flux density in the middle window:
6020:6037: 0.02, 10.4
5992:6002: 0.03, 10.3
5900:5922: 0.09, 9.85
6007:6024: 0.02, 10.4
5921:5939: -0.07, 11.4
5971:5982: 0.01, 10.5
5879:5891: 0.13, 9.49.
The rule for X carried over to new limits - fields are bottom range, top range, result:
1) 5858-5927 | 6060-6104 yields 1.04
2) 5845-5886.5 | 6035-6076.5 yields 1.02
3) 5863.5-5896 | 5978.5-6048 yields 1.07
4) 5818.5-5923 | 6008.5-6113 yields 1.03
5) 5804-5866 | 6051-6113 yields 0.98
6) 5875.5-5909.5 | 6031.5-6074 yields 1.14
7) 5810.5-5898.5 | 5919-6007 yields 1.03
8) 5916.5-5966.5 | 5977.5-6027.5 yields 0.97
